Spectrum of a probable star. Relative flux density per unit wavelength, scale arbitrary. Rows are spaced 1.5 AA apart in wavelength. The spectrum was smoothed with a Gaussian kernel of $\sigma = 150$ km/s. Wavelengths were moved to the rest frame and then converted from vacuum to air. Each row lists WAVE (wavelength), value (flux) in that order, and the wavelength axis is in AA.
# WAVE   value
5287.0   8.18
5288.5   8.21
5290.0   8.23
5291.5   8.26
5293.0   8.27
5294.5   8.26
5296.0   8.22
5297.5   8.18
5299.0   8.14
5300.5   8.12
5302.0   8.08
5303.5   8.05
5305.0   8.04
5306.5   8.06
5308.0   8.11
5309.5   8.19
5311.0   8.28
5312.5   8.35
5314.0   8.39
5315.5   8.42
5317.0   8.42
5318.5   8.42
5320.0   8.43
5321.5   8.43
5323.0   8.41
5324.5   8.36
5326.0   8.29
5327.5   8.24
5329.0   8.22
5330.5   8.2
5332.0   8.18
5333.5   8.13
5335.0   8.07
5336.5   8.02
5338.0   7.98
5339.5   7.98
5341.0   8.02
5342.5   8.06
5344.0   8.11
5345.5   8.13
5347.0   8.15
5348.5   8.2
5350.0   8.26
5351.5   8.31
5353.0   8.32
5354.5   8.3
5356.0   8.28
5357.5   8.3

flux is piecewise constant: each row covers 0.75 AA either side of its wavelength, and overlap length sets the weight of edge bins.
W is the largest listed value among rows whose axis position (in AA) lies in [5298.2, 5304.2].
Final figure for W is 8.14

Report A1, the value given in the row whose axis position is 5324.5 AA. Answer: 8.36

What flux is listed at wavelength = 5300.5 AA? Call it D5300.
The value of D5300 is 8.12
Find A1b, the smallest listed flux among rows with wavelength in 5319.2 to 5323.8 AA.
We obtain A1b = 8.41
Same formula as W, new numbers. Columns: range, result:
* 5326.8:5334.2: 8.24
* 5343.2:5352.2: 8.31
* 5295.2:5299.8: 8.22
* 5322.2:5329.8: 8.41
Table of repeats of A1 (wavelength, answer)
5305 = 8.04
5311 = 8.28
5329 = 8.22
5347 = 8.15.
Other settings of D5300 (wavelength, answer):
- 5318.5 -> 8.42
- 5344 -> 8.11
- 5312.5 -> 8.35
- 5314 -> 8.39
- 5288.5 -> 8.21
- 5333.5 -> 8.13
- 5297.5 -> 8.18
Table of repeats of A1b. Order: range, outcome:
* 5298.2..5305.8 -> 8.04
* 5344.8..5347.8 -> 8.13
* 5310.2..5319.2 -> 8.28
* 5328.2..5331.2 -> 8.2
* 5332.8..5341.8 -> 7.98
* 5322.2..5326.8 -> 8.29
